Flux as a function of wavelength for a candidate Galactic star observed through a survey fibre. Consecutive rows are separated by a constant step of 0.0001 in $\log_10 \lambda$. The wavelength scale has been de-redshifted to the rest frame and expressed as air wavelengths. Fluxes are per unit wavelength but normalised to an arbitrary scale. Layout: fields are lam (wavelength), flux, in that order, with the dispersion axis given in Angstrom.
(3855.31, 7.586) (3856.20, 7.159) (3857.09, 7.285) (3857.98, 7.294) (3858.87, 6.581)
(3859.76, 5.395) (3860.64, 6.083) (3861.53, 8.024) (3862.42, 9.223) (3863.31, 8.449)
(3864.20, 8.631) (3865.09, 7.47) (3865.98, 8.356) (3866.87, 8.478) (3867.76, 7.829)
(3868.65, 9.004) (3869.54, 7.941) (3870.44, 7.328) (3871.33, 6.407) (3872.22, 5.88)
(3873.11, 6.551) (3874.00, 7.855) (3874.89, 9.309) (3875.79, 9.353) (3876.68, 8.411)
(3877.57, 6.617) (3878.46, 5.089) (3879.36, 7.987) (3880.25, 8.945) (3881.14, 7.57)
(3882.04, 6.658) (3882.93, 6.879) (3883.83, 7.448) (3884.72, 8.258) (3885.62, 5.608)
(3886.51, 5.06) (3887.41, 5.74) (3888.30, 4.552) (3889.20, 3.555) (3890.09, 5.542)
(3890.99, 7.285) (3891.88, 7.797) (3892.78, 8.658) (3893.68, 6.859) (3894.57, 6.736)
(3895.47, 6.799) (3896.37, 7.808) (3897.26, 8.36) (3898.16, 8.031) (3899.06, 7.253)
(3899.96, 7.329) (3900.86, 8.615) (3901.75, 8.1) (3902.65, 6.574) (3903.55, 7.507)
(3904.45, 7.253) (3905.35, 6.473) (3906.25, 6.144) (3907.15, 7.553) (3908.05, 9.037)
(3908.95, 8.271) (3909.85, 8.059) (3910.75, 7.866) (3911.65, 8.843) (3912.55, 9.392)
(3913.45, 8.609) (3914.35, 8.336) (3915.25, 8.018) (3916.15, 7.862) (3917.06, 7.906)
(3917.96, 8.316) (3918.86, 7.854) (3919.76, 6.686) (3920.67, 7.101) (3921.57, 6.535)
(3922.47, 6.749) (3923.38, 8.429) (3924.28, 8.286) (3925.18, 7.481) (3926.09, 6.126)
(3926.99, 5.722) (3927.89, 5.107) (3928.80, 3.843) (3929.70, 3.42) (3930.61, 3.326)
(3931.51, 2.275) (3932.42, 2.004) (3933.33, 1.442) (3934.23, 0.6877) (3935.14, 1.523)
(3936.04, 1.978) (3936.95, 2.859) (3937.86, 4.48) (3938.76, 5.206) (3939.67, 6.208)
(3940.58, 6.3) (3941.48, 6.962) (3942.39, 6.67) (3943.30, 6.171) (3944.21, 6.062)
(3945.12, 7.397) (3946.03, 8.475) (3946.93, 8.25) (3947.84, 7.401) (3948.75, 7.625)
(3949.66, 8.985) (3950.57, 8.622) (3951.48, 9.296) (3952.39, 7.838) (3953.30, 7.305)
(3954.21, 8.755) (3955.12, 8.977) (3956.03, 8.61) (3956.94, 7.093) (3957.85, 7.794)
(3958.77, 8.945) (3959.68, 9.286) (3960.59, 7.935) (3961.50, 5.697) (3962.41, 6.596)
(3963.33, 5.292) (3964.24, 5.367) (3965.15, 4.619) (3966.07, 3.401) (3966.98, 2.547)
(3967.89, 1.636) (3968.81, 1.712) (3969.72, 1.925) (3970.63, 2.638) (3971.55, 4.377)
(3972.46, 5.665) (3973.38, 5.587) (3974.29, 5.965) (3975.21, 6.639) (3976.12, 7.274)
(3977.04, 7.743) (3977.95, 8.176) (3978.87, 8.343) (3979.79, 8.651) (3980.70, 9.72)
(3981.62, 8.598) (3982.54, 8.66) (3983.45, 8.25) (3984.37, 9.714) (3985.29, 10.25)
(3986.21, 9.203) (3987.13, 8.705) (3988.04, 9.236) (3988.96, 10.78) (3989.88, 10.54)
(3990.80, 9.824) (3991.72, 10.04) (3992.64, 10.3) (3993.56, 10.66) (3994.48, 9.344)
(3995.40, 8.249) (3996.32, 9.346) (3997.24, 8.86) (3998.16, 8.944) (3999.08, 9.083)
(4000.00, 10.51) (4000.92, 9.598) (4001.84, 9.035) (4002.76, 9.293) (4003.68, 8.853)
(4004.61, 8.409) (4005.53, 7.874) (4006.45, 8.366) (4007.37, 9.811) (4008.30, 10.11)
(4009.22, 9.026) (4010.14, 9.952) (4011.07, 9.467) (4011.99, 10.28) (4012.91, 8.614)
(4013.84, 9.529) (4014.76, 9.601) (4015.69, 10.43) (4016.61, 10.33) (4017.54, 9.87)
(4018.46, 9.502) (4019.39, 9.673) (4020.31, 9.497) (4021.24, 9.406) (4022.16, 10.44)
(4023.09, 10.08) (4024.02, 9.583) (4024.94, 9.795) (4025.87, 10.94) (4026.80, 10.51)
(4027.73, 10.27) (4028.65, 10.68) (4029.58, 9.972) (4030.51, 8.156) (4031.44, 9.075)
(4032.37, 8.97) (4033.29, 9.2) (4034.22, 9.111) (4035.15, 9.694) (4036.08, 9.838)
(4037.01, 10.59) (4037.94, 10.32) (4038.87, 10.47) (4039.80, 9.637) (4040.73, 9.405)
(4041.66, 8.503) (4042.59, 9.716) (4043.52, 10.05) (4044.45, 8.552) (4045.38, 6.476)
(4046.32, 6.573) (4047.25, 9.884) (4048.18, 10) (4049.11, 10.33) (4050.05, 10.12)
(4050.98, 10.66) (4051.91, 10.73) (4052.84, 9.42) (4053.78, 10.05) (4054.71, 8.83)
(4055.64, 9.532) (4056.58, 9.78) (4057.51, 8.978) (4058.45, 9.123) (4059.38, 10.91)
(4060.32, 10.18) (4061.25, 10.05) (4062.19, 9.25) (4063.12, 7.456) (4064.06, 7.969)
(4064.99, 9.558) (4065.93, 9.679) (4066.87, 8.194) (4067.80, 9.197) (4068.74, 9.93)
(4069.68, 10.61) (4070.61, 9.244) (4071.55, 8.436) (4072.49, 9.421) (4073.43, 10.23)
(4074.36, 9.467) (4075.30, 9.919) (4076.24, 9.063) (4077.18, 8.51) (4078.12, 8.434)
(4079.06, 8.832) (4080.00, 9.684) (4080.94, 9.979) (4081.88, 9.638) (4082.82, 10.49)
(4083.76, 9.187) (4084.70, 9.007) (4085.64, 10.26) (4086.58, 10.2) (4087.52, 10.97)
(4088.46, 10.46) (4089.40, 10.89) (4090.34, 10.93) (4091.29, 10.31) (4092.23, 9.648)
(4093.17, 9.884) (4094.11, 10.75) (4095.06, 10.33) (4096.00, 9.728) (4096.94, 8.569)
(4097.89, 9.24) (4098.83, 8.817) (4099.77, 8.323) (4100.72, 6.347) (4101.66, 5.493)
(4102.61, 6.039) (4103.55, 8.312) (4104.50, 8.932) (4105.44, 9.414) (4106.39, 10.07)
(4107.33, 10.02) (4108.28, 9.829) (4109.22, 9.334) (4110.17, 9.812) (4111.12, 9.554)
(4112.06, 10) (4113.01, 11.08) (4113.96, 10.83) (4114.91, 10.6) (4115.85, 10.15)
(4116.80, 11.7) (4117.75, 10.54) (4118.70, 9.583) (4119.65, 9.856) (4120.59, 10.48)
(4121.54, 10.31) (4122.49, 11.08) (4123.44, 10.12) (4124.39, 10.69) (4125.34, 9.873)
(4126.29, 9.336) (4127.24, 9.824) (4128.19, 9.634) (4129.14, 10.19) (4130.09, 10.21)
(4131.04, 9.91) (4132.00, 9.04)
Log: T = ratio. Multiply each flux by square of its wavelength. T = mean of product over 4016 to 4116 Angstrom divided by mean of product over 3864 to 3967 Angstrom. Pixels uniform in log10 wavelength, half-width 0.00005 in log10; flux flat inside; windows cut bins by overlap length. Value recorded 1.50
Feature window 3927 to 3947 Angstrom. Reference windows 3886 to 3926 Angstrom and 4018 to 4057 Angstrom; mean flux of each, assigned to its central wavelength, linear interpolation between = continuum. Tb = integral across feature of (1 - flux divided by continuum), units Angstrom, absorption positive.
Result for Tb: 8.6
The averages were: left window 7.38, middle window 4.53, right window 9.62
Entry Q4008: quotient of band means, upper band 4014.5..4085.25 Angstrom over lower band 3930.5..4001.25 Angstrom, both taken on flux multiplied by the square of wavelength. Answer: 1.4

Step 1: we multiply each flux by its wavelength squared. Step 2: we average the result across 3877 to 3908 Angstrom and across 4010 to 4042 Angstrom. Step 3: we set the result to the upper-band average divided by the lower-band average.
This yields 1.5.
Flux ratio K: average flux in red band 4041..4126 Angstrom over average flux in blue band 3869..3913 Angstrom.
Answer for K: 1.31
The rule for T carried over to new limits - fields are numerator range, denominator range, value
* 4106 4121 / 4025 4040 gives 1.08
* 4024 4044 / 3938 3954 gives 1.39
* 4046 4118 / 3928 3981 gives 1.74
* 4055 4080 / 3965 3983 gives 1.70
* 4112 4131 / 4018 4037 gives 1.11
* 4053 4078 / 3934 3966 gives 1.50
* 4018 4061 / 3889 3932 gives 1.45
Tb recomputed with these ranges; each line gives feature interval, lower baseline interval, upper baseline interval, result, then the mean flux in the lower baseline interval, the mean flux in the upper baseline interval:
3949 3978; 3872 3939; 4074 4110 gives 4.4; 6.58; 9.35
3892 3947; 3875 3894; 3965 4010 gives 5.3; 6.89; 7.92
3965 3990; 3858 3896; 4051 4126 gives 4.7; 7.2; 9.61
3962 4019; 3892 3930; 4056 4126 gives 2.1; 7.4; 9.59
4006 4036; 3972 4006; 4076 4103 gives -2.4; 8.81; 9.32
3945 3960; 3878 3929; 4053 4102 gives -0.8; 7.22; 9.43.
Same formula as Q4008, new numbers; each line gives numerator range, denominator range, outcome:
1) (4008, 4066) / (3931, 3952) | 1.82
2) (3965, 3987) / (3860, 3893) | 0.92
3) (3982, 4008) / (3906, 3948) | 1.55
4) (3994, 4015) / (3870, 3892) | 1.43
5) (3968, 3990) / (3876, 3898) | 1.11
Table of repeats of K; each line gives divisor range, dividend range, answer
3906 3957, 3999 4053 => 1.45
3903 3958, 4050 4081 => 1.42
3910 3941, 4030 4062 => 1.64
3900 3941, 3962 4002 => 1.21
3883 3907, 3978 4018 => 1.36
